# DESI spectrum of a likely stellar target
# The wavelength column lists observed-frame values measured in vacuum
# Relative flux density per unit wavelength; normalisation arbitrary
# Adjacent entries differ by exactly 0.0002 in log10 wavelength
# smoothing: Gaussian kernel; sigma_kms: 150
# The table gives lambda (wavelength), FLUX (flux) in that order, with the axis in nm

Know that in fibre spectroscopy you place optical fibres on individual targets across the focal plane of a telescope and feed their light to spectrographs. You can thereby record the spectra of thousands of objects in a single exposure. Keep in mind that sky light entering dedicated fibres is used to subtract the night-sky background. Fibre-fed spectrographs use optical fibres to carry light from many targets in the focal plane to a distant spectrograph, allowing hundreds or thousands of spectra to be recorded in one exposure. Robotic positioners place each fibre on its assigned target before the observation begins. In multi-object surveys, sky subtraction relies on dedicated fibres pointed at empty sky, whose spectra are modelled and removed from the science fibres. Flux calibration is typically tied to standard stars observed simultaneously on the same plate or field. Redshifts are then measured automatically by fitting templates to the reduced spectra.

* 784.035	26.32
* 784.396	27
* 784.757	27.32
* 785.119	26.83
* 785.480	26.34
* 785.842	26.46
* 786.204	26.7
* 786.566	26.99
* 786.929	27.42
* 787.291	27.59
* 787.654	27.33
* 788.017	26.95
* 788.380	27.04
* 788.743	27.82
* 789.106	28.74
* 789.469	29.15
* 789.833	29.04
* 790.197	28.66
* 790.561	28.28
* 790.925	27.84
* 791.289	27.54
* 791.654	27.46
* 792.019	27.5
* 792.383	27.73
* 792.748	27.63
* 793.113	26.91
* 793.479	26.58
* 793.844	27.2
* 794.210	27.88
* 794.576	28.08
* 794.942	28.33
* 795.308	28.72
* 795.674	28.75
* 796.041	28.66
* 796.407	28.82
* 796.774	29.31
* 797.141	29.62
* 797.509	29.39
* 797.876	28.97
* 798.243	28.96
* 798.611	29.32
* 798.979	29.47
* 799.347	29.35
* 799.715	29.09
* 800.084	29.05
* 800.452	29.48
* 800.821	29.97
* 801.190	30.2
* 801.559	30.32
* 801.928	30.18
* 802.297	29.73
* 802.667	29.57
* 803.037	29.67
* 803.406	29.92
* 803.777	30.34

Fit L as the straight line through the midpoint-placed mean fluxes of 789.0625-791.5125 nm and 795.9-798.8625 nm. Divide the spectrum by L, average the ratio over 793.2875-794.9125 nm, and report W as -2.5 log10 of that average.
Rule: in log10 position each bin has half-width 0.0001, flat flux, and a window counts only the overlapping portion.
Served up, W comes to 0.05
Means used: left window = 28.4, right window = 29.1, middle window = 27.5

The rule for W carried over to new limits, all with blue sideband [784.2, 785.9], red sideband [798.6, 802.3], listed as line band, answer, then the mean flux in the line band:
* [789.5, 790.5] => -0.04 mag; 28.8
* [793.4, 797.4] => 0.01 mag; 28.4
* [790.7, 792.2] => 0.02 mag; 27.6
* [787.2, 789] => 0.00 mag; 27.4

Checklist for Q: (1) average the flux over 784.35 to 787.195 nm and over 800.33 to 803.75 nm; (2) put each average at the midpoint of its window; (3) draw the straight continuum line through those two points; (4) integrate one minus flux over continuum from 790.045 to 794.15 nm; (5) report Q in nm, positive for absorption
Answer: 0.07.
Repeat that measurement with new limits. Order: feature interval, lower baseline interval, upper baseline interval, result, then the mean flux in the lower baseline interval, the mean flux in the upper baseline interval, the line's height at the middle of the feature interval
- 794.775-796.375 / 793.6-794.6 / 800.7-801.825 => -0.03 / 27.6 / 30.2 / 28.1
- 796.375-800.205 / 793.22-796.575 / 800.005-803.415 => -0.04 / 28.1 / 29.8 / 29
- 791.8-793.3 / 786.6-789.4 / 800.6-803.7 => 0.05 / 27.6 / 29.9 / 28.3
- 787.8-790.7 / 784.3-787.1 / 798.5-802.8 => -0.07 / 26.9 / 29.6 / 27.5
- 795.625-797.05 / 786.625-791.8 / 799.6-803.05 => 0.00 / 27.9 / 29.7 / 29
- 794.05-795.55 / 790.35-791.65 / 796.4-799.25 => 0.02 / 27.8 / 29.3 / 28.6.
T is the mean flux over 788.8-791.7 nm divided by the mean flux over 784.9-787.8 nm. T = 1.1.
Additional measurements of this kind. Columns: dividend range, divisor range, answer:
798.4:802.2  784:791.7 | 1.08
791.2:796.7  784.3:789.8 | 1.02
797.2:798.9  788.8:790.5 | 1.01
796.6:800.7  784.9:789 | 1.08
